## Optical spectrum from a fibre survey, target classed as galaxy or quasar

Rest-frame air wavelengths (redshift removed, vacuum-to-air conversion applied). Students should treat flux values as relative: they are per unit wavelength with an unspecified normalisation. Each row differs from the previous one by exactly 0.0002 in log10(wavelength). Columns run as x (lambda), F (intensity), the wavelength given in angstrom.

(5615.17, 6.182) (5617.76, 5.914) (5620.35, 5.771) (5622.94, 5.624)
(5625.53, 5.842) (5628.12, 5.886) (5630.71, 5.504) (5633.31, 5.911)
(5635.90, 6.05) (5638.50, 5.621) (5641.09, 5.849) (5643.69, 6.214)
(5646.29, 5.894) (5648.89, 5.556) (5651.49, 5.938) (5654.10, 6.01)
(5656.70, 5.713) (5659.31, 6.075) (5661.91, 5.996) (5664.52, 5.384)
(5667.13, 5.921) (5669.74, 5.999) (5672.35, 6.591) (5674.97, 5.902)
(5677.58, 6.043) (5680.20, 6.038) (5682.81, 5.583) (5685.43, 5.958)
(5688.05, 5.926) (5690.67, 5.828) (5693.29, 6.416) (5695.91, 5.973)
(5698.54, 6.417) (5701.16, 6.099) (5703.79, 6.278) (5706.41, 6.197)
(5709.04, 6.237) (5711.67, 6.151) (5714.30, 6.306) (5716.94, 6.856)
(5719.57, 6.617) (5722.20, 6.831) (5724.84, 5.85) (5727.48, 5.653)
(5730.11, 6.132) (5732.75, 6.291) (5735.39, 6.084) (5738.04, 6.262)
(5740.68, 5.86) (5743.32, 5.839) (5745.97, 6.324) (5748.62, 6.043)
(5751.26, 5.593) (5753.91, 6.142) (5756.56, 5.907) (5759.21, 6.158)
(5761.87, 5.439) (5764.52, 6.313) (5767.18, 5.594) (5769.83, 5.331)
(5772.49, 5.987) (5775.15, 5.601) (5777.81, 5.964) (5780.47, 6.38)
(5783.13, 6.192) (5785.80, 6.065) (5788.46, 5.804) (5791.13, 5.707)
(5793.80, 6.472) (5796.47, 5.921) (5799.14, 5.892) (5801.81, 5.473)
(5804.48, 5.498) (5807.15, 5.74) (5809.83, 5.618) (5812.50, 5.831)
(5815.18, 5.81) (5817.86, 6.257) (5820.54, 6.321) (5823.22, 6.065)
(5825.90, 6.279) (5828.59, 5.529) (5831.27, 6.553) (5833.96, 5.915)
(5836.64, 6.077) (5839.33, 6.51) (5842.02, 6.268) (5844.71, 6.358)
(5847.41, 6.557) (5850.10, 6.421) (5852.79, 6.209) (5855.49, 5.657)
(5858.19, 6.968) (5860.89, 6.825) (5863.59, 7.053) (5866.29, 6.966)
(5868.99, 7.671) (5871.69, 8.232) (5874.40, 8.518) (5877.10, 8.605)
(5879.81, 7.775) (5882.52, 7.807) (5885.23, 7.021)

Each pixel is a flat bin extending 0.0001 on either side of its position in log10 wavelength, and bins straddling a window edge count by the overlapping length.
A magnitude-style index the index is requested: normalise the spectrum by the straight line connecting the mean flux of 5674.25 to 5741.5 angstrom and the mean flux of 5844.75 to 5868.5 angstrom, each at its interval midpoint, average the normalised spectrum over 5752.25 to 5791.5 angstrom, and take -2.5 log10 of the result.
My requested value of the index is 0.08 mag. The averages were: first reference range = 6.15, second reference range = 6.61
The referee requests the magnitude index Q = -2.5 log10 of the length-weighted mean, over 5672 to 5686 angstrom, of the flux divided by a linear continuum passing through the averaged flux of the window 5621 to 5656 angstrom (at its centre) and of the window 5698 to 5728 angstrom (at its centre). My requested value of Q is 0.02 mag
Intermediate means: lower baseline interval 5.84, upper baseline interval 6.3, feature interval 5.98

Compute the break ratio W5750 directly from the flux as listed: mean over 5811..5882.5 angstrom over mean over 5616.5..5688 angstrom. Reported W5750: 1.1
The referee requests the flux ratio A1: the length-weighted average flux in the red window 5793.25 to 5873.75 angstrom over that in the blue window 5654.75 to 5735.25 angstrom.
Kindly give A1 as 1.03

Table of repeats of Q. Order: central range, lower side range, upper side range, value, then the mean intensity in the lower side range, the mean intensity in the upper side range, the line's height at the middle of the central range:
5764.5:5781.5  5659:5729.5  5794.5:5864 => 0.05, 6.12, 6.13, 6.12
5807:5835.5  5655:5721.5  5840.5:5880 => 0.14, 6.11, 7.05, 6.84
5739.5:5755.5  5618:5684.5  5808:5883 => 0.05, 5.88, 6.65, 6.26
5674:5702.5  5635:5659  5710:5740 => 0.01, 5.88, 6.27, 6.08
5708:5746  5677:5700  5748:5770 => -0.05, 6.02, 5.86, 5.93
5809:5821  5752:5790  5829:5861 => 0.04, 5.91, 6.32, 6.15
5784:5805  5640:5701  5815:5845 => 0.05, 5.97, 6.17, 6.12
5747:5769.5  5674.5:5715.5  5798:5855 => 0.03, 6.09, 6.05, 6.07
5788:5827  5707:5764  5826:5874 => 0.09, 6.13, 6.61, 6.43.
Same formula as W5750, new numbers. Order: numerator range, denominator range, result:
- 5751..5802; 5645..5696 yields 1.00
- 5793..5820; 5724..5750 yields 0.97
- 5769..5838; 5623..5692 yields 1.01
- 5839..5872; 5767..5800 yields 1.13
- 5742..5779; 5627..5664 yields 1.00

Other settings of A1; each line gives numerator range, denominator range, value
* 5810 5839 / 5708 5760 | 0.98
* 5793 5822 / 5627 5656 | 1.01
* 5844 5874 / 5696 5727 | 1.09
